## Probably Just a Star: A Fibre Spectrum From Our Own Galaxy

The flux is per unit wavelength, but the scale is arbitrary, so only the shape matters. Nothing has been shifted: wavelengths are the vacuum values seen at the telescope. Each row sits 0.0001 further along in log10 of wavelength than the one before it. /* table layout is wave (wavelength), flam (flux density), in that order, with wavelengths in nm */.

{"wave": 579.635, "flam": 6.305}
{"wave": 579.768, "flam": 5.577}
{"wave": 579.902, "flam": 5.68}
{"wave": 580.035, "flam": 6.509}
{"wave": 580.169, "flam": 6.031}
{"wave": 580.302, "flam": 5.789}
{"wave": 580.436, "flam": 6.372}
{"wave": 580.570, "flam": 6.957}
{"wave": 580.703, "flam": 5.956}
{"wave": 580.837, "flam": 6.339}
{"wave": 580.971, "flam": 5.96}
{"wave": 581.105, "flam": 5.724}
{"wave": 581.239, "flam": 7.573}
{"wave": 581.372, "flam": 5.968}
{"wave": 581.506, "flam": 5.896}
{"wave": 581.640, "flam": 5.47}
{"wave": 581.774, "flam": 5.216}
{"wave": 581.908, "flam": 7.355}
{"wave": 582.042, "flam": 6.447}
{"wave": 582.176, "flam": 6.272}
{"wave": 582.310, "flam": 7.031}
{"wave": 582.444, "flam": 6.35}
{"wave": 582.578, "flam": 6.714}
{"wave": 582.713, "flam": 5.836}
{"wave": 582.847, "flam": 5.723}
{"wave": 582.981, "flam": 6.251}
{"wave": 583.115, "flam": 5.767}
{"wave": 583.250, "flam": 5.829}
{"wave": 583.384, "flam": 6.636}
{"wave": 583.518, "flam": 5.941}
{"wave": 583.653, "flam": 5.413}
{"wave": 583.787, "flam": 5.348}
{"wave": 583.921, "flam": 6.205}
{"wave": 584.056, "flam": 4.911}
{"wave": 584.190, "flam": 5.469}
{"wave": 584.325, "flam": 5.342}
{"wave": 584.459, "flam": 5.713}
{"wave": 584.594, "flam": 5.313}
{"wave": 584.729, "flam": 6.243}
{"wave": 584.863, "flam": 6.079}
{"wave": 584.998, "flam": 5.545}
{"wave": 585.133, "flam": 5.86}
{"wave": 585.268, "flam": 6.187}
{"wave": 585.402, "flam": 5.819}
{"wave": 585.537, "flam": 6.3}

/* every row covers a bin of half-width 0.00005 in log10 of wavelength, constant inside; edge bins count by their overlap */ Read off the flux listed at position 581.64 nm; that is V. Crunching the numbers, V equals 5.47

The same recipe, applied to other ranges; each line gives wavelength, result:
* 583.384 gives 6.636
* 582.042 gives 6.447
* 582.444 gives 6.35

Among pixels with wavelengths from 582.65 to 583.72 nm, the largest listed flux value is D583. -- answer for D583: 6.636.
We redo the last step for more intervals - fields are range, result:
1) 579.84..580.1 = 6.509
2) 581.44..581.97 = 7.355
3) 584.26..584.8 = 6.243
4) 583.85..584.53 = 6.205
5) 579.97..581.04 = 6.957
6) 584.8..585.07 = 6.079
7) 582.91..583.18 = 6.251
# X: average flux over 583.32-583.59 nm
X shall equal 6.26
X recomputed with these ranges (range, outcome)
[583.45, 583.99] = 5.73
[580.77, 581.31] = 6.4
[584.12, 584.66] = 5.46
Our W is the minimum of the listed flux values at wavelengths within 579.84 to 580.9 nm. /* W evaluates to 5.68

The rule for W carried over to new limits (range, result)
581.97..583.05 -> 5.723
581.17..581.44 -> 5.968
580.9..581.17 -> 5.724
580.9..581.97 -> 5.216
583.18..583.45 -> 5.829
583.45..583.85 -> 5.348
